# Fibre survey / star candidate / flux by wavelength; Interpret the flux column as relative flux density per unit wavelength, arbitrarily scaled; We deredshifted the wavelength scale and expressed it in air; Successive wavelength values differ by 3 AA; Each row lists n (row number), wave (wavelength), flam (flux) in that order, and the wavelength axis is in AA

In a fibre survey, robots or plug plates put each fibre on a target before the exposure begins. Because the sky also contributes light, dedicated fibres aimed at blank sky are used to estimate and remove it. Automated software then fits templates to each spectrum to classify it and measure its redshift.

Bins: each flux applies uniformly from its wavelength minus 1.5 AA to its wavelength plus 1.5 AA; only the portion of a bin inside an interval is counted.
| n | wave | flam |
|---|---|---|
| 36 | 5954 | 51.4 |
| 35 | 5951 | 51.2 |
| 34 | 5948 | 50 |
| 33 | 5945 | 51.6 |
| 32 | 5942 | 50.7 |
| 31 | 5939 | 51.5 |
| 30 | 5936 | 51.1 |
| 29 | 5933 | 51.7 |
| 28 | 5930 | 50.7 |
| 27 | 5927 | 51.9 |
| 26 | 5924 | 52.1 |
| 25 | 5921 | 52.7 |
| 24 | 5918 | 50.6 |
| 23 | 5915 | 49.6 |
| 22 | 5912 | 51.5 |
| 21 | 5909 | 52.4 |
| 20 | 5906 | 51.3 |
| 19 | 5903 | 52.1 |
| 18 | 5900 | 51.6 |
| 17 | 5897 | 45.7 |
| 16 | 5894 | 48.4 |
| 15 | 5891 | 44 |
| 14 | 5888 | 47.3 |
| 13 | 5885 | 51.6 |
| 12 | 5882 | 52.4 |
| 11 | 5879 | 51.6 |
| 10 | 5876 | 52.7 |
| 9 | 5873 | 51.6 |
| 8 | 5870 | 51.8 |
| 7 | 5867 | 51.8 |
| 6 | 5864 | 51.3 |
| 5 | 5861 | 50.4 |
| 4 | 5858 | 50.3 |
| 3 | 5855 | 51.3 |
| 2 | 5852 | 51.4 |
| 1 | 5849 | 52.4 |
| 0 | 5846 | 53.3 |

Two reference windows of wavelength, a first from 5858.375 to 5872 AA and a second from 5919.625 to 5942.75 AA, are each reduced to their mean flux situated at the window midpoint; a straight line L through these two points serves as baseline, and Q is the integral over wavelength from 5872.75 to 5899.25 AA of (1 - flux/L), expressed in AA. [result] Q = 1.0 AA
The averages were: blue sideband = 51.3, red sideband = 51.6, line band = 49.4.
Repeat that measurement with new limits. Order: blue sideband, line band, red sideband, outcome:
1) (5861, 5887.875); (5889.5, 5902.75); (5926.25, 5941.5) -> 0.9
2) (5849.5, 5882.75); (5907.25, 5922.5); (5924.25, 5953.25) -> 0.0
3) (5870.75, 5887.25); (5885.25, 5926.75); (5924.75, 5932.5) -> 1.2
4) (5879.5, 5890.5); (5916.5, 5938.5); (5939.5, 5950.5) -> -0.4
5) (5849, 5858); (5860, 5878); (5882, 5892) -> -0.6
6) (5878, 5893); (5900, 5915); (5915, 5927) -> -0.3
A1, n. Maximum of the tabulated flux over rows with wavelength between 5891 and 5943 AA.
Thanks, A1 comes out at 52.7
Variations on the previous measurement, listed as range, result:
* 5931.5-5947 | 51.7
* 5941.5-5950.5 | 51.6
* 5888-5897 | 48.4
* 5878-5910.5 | 52.4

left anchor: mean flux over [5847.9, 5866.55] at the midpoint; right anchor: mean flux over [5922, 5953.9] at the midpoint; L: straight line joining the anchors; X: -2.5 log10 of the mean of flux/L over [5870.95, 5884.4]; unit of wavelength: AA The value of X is -0.02 mag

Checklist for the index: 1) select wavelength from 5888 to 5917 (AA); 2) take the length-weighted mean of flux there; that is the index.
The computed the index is 49.5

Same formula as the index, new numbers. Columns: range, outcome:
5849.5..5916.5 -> 50.6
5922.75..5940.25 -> 51.5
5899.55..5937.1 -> 51.5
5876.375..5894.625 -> 49.5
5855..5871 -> 51.1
